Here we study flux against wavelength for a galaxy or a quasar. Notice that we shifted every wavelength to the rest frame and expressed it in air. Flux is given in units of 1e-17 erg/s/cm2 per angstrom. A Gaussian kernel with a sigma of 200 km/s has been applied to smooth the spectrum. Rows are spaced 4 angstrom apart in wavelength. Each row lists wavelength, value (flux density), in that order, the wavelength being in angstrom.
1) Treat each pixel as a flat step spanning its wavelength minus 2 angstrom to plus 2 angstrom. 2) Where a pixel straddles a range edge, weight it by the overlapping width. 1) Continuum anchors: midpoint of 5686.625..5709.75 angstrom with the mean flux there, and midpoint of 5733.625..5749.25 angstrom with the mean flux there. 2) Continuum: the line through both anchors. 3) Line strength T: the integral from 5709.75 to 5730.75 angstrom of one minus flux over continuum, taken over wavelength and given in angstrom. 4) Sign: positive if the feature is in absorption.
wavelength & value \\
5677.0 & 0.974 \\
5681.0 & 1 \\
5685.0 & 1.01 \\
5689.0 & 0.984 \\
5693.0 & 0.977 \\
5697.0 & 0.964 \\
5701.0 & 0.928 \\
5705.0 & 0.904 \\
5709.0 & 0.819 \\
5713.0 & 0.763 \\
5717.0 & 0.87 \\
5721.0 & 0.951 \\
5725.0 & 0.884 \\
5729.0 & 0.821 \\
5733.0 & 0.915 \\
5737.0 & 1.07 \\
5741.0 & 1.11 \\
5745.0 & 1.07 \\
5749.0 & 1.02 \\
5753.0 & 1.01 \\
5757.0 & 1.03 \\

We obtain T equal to 3.0 angstrom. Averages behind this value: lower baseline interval 0.937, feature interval 0.856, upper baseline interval 1.06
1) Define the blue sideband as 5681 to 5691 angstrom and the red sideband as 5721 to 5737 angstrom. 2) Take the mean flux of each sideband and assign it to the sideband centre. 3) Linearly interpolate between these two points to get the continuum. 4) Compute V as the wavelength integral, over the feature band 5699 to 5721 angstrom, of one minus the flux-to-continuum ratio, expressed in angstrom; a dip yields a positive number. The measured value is 1.9 angstrom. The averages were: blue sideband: 0.998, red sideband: 0.908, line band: 0.865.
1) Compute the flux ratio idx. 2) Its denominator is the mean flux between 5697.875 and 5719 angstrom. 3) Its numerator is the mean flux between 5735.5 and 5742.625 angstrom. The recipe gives 1.3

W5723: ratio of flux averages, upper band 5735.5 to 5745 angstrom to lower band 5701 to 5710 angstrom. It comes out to 1.23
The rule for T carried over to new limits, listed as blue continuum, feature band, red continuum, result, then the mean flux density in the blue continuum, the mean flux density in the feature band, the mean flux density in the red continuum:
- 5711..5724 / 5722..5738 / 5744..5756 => 0.2 angstrom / 0.863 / 0.915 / 1.03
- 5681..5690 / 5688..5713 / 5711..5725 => 0.6 angstrom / 0.999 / 0.914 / 0.865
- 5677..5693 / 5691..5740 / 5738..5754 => 5.5 angstrom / 0.992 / 0.91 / 1.06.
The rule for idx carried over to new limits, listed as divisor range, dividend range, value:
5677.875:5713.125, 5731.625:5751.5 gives 1.11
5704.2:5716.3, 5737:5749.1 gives 1.30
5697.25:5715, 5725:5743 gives 1.12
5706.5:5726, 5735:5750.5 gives 1.25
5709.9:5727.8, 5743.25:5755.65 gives 1.20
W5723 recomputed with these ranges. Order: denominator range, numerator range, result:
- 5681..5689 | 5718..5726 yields 0.91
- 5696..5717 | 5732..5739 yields 1.15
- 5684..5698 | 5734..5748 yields 1.08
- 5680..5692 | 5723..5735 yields 0.88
